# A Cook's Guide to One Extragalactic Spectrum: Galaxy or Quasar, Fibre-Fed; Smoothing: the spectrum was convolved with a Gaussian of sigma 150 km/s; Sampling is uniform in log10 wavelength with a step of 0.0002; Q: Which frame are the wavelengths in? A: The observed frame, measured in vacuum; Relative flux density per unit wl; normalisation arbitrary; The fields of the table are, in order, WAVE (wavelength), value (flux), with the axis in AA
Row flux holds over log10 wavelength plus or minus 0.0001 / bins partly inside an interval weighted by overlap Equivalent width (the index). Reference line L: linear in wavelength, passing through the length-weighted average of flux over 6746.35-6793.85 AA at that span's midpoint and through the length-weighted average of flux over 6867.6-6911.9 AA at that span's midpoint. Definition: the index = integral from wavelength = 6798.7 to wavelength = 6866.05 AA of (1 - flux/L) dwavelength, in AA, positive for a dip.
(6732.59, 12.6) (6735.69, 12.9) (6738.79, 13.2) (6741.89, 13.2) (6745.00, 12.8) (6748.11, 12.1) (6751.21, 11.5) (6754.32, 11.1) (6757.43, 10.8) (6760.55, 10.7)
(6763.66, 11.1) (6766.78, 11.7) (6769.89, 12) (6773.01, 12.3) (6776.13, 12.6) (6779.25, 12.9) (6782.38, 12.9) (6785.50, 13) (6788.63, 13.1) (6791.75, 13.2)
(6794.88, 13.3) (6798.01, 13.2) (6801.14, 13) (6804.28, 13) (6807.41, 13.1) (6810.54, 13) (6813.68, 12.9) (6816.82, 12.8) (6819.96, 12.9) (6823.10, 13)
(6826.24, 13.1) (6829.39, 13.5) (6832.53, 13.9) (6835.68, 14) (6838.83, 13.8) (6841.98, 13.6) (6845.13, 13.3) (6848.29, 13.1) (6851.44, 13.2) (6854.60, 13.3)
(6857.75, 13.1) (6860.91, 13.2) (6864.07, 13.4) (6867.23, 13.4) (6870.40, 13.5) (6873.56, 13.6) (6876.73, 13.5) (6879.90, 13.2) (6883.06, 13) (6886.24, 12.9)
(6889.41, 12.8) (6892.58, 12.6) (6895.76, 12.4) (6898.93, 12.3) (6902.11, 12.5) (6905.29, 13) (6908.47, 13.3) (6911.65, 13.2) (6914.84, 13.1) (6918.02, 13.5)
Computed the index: -3.7 AA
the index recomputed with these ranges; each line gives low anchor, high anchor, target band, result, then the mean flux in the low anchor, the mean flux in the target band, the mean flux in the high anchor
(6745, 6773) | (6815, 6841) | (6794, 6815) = -0.5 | 11.5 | 13.1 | 13.4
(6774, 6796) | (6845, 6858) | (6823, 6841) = -0.6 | 13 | 13.6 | 13.2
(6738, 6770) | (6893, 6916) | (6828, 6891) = -4.3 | 11.8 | 13.4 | 12.8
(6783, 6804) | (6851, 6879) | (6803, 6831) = 0.3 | 13.1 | 13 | 13.4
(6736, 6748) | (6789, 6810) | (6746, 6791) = 3.5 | 12.9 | 12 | 13.1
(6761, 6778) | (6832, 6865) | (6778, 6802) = -1.6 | 11.9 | 13.1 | 13.4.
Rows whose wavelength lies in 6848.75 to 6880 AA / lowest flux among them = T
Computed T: 13.1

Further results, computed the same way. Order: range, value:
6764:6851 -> 11.7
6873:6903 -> 12.3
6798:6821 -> 12.8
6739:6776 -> 10.7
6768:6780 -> 12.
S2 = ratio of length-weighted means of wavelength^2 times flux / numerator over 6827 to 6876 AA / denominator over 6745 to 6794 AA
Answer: 1.1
